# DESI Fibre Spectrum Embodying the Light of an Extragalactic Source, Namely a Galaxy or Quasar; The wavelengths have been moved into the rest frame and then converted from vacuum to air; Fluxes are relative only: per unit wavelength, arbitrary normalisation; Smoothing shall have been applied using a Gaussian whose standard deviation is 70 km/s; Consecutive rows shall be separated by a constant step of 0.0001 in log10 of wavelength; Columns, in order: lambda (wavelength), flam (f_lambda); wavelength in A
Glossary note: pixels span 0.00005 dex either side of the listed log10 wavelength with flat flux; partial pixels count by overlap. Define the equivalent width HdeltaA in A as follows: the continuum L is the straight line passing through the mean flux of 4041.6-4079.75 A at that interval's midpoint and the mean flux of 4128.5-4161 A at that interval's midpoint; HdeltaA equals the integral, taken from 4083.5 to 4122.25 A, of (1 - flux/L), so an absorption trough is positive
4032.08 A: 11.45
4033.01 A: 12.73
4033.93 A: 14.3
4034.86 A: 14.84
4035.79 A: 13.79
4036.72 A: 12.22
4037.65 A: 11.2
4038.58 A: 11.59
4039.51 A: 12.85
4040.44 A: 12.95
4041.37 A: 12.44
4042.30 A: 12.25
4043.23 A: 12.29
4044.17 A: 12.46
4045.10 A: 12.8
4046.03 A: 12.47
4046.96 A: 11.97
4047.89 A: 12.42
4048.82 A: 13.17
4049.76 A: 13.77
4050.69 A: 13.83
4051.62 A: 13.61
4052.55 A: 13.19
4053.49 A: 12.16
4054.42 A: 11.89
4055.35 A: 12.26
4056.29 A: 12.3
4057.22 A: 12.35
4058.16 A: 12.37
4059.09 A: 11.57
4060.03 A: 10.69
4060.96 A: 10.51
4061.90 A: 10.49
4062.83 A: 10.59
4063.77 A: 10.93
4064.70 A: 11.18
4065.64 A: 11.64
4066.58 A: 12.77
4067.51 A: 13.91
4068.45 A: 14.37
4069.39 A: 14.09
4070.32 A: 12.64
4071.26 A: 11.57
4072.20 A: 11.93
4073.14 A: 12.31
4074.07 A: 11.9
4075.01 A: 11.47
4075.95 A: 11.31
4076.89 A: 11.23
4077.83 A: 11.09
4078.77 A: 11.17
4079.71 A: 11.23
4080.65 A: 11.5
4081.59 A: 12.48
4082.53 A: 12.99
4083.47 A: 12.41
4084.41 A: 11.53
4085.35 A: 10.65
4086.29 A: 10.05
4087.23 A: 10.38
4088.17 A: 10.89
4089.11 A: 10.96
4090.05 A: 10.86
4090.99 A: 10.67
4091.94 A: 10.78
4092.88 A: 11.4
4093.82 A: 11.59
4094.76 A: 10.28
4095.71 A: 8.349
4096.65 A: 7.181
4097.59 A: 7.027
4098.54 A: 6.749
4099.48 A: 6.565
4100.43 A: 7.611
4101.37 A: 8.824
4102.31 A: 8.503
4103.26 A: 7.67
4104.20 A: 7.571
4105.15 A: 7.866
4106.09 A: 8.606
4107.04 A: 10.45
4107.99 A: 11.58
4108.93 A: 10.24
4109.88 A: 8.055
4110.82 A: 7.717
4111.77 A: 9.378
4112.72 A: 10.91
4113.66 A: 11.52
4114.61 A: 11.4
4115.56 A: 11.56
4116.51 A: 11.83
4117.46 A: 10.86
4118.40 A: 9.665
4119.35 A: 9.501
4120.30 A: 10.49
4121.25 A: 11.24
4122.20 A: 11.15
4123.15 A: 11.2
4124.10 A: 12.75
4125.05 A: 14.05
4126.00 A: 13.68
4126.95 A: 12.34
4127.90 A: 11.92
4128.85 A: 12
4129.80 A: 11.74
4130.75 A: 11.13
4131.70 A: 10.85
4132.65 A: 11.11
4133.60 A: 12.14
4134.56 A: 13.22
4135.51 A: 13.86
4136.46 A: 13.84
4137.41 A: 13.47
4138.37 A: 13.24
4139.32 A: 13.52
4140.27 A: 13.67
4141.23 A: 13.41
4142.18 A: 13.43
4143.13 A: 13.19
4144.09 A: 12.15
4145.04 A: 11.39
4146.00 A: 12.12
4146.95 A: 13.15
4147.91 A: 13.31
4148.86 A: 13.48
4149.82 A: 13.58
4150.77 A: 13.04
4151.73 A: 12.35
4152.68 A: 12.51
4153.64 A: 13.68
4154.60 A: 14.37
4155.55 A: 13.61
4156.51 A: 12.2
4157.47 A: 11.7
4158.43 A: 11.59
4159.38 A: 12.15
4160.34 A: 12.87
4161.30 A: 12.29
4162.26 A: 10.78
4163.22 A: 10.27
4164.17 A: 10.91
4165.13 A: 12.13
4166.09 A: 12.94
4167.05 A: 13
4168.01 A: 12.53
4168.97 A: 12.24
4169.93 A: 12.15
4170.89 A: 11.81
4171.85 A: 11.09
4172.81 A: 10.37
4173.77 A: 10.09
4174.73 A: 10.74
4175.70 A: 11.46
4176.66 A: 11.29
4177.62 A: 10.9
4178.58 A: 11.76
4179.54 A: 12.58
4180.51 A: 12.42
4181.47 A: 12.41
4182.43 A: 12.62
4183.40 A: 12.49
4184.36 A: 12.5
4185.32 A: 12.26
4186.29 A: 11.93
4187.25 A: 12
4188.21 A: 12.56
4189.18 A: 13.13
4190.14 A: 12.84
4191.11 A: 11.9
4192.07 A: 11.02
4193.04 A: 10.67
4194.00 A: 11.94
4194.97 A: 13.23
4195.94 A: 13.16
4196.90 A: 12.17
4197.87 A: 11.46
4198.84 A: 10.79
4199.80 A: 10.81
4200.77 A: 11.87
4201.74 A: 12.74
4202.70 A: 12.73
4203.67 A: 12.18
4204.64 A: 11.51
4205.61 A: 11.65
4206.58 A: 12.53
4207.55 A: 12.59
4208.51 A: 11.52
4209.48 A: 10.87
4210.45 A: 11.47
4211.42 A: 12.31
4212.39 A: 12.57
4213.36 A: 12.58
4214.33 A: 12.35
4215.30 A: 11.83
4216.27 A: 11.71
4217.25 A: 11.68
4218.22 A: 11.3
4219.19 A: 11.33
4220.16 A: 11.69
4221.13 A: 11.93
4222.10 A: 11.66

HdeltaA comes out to 8.3 A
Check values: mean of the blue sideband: 12.2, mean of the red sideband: 12.7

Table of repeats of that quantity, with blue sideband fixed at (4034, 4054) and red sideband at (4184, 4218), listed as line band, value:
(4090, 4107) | 5.1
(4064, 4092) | 2.0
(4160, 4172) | 0.3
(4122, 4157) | -1.3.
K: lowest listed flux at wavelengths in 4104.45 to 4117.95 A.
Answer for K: 7.717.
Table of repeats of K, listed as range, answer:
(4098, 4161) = 6.565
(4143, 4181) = 10.09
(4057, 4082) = 10.49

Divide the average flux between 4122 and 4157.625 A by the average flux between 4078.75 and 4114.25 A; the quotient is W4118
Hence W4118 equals 1.3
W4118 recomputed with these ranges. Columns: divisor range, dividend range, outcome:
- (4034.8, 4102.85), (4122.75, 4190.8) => 1.08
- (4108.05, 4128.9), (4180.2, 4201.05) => 1.09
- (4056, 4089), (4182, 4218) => 1.03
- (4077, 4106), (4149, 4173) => 1.24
